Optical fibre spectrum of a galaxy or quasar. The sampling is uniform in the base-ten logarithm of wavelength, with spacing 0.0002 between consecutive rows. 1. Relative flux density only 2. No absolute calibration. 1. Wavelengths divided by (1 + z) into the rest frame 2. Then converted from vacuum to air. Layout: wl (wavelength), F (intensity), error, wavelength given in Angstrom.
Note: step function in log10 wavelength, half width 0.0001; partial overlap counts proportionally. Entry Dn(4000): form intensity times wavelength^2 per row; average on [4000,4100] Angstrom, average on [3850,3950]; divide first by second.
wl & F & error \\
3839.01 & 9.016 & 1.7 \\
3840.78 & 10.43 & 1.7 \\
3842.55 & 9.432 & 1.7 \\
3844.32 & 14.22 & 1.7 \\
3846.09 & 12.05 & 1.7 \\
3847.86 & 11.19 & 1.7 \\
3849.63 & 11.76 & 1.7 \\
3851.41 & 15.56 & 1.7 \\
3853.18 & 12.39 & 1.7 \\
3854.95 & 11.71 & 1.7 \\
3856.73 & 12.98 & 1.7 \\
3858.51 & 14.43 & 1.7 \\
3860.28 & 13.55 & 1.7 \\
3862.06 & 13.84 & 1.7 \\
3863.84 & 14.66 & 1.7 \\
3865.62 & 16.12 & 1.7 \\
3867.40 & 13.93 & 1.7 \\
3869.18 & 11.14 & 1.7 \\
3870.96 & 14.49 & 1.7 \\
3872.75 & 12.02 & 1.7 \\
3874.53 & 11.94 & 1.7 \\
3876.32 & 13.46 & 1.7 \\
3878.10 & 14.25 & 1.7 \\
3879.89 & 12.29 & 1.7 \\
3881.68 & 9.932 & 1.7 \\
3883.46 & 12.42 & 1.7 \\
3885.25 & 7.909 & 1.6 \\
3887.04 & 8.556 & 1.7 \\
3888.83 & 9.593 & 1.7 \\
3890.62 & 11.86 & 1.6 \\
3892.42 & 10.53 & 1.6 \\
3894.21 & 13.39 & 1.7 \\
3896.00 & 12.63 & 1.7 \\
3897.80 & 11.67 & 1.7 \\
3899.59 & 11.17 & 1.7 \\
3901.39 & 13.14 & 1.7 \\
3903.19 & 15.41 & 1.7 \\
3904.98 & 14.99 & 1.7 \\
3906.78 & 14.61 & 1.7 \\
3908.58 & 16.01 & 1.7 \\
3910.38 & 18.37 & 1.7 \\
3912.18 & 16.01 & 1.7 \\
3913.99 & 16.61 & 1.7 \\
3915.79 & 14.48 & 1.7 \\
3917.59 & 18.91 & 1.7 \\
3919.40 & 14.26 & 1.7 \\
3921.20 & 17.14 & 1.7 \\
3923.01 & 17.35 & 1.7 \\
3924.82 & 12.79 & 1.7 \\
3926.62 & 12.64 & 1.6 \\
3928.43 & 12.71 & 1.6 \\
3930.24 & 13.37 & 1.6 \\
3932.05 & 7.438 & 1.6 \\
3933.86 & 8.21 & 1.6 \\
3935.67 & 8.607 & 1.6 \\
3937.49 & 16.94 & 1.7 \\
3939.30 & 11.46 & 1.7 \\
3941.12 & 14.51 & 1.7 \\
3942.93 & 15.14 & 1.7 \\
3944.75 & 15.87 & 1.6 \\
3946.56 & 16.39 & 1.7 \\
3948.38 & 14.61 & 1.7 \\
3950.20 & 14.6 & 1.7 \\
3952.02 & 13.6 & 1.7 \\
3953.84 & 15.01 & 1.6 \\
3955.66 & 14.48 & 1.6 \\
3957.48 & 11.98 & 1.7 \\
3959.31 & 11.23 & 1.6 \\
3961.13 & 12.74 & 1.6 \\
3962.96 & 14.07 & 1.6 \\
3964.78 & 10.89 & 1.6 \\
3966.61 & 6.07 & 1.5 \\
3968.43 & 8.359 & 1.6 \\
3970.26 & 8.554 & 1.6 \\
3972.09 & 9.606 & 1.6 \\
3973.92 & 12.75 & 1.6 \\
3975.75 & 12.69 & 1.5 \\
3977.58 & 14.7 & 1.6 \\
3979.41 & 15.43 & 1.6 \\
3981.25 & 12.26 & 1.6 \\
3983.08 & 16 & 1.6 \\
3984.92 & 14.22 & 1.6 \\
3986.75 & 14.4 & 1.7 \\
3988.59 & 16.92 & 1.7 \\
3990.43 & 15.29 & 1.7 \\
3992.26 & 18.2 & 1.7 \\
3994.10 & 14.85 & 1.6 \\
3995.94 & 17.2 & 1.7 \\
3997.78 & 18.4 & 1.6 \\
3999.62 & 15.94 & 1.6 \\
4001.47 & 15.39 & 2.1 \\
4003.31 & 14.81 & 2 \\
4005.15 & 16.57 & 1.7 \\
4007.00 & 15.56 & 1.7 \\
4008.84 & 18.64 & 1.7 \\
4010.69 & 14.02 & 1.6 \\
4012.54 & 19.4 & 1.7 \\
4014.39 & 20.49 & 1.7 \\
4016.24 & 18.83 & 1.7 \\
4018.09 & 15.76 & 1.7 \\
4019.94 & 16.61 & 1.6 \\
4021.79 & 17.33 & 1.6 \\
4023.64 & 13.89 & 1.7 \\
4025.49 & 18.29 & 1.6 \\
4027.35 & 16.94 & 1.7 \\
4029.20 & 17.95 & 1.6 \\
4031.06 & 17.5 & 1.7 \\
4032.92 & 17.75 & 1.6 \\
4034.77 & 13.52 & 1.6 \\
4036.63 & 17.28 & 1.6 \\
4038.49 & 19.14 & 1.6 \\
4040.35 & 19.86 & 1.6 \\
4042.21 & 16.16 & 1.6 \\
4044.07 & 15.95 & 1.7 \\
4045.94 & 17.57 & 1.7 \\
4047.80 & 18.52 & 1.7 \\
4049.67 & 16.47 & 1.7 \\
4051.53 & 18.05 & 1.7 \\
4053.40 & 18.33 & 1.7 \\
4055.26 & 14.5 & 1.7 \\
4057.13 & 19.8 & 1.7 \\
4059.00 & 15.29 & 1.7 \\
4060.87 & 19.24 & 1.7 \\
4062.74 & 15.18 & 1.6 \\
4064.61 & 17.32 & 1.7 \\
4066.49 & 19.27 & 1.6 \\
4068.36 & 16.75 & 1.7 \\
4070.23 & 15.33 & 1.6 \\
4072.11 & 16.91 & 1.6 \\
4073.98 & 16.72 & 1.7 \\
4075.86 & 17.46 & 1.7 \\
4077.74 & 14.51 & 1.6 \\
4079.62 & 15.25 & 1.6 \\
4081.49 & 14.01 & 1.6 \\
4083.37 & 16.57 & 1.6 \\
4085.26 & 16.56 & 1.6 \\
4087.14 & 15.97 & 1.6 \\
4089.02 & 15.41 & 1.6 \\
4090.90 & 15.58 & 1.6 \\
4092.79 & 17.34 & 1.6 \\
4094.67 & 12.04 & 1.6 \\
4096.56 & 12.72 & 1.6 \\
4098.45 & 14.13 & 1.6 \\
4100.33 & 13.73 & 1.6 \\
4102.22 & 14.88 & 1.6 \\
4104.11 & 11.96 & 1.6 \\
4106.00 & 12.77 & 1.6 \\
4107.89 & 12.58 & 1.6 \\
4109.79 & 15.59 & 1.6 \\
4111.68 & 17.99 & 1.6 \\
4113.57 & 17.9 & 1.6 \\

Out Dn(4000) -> 1.33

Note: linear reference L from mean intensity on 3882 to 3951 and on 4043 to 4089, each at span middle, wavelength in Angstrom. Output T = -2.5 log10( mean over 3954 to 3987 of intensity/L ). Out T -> 0.19 mag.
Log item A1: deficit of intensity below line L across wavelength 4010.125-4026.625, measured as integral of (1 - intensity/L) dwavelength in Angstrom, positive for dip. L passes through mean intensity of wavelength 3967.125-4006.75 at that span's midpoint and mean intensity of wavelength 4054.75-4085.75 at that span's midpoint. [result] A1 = -2.3 Angstrom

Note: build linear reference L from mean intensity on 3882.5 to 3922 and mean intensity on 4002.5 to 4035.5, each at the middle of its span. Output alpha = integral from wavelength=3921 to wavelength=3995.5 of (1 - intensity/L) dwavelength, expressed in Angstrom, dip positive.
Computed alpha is 9.5 Angstrom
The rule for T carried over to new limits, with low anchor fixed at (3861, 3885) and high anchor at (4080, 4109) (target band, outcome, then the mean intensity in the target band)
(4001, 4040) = -0.21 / 17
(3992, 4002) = -0.20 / 16.6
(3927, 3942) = 0.15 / 11.7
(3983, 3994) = -0.15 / 15.8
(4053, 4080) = -0.18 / 16.8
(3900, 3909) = -0.11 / 14.6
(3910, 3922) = -0.23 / 16.5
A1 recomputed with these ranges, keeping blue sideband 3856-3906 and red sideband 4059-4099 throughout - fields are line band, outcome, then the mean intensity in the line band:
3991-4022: -4.68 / 16.9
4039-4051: -1.69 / 17.5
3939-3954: -1.09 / 14.7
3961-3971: 2.91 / 9.94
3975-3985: 0.01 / 14.2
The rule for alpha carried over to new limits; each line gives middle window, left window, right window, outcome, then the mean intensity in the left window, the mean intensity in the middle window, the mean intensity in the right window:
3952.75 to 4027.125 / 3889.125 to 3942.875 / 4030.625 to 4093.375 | 2.80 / 13.7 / 14.7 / 16.8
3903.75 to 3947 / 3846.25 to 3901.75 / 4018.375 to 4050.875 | -1.55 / 12.4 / 14.4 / 17.1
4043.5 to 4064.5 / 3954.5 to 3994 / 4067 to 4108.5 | -4.07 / 13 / 17.2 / 15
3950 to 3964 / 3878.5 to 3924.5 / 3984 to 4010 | 1.57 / 13.6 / 13.4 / 16.2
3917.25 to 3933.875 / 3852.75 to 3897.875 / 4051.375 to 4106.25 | -0.47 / 12.4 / 13.6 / 15.8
